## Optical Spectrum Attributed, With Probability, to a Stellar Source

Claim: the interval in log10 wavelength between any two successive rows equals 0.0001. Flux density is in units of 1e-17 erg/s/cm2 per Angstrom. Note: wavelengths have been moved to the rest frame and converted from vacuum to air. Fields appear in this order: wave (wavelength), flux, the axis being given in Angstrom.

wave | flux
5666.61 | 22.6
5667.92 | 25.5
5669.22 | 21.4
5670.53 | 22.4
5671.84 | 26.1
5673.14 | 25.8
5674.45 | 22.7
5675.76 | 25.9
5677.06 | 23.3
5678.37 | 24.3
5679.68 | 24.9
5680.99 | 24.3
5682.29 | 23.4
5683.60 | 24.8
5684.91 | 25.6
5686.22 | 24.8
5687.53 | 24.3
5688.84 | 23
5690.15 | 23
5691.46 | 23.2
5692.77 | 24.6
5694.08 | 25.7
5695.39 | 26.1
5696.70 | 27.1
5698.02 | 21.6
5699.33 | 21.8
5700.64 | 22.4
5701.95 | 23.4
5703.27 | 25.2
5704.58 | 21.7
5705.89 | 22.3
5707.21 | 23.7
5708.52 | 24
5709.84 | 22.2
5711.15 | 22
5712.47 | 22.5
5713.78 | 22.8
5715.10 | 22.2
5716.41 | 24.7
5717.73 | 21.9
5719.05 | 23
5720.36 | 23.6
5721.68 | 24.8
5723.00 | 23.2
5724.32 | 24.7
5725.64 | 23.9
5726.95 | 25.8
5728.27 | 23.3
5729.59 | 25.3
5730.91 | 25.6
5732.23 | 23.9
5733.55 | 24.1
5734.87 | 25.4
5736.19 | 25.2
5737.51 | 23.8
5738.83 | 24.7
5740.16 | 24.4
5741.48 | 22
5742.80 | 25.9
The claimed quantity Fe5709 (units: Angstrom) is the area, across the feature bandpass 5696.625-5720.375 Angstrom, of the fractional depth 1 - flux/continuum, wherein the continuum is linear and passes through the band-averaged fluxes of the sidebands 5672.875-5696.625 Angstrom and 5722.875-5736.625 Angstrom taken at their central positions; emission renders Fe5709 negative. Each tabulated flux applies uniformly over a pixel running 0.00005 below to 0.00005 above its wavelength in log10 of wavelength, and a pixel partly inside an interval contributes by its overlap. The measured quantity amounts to 1.56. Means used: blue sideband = 24.5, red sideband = 24.6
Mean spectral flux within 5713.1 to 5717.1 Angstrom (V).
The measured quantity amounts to 23.2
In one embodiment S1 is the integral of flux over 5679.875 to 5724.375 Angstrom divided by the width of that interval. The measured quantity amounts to 23.6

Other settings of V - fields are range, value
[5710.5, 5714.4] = 22.4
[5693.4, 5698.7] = 25.1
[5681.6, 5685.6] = 24.6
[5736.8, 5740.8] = 24.3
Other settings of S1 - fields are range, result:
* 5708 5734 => 23.7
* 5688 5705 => 23.8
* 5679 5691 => 24.2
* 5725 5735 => 24.6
